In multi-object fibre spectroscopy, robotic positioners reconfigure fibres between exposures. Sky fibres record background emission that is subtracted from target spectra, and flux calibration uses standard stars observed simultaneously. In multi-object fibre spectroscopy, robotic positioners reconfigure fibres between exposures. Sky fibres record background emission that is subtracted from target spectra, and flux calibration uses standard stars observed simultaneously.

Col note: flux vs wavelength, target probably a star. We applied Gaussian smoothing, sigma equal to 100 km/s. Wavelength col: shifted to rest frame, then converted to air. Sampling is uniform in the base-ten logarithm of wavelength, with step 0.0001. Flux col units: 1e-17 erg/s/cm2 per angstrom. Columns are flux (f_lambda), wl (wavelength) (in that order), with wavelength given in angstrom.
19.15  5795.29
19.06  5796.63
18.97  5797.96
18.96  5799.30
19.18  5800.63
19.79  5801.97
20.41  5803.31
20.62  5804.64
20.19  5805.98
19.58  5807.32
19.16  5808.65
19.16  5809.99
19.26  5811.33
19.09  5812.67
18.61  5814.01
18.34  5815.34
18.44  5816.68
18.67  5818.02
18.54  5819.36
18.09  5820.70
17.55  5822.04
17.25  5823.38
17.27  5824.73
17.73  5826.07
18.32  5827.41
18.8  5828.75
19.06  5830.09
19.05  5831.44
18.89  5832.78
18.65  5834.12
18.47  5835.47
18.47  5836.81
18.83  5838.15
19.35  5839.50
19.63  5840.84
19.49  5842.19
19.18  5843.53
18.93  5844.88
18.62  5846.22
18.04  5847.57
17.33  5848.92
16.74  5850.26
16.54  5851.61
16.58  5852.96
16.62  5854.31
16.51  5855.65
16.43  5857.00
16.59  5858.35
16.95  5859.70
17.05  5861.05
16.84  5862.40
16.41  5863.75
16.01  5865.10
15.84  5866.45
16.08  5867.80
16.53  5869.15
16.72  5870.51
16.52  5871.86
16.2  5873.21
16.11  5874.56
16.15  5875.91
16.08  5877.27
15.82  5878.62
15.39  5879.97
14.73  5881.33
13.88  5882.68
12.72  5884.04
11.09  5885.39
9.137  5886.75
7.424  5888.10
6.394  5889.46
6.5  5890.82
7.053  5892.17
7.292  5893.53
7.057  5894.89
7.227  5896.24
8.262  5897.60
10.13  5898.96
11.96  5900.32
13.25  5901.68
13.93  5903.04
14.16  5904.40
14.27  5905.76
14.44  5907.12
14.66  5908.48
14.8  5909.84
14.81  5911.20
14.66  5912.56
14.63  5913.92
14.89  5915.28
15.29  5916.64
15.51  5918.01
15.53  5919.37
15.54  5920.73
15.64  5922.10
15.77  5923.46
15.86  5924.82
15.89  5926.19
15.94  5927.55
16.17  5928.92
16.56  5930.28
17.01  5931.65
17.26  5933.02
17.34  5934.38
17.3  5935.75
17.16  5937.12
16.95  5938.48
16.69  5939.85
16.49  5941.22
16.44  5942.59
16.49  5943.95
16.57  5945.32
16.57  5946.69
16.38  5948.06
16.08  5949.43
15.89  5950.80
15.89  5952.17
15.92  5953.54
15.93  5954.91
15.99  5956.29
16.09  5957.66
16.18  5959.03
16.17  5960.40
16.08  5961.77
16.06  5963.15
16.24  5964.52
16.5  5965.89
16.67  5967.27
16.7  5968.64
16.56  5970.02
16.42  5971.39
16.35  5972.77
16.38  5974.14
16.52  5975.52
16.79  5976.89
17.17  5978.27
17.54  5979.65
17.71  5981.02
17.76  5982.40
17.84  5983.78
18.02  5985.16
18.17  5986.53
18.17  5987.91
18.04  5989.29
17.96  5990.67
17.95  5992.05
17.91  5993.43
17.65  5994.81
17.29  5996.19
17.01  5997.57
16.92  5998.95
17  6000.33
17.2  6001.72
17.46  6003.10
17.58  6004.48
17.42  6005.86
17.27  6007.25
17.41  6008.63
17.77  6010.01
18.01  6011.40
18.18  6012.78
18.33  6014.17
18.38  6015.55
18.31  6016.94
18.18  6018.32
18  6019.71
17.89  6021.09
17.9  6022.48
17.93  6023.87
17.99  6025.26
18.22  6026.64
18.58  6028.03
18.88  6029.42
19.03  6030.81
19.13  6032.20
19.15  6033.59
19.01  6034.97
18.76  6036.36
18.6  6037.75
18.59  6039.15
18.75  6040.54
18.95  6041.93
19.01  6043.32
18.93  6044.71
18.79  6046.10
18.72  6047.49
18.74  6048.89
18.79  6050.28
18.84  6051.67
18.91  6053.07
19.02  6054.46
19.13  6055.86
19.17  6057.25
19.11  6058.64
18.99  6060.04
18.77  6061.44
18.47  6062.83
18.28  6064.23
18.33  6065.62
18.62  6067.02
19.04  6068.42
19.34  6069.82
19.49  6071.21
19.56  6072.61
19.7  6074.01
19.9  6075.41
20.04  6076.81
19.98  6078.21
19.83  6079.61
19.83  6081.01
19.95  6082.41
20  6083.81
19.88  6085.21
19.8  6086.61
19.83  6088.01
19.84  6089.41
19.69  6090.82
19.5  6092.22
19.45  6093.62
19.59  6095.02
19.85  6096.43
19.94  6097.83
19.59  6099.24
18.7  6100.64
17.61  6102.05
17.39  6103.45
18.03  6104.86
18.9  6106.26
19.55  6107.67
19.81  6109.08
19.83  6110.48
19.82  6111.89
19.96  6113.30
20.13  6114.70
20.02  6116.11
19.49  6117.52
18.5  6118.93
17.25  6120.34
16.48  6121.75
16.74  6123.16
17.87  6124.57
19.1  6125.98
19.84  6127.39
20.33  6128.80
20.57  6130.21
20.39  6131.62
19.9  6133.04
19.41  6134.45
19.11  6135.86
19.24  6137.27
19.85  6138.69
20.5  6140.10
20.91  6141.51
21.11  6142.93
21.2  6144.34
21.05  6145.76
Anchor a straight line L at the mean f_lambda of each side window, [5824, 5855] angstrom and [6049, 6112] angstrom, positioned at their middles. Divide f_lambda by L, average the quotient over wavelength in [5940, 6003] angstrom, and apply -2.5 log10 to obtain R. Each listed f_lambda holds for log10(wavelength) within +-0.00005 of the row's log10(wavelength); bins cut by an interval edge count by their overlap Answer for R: 0.12 mag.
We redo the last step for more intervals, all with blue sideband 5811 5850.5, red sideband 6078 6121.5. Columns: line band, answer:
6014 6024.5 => 0.06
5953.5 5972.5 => 0.17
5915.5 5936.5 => 0.17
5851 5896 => 0.31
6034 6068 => 0.02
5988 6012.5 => 0.09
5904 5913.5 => 0.27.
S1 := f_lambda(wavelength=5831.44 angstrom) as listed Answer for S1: 19.05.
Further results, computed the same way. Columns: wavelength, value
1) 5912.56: 14.66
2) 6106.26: 18.9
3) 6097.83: 19.94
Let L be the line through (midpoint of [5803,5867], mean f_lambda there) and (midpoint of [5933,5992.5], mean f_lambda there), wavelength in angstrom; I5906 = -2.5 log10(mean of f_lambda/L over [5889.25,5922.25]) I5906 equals 0.37 mag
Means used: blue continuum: 18.2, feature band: 12.3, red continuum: 16.8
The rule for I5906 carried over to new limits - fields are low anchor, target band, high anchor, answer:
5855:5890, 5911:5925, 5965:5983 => 0.03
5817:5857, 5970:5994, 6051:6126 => 0.08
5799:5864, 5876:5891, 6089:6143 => 0.46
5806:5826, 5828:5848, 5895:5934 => -0.08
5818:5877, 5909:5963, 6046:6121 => 0.14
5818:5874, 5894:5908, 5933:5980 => 0.43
